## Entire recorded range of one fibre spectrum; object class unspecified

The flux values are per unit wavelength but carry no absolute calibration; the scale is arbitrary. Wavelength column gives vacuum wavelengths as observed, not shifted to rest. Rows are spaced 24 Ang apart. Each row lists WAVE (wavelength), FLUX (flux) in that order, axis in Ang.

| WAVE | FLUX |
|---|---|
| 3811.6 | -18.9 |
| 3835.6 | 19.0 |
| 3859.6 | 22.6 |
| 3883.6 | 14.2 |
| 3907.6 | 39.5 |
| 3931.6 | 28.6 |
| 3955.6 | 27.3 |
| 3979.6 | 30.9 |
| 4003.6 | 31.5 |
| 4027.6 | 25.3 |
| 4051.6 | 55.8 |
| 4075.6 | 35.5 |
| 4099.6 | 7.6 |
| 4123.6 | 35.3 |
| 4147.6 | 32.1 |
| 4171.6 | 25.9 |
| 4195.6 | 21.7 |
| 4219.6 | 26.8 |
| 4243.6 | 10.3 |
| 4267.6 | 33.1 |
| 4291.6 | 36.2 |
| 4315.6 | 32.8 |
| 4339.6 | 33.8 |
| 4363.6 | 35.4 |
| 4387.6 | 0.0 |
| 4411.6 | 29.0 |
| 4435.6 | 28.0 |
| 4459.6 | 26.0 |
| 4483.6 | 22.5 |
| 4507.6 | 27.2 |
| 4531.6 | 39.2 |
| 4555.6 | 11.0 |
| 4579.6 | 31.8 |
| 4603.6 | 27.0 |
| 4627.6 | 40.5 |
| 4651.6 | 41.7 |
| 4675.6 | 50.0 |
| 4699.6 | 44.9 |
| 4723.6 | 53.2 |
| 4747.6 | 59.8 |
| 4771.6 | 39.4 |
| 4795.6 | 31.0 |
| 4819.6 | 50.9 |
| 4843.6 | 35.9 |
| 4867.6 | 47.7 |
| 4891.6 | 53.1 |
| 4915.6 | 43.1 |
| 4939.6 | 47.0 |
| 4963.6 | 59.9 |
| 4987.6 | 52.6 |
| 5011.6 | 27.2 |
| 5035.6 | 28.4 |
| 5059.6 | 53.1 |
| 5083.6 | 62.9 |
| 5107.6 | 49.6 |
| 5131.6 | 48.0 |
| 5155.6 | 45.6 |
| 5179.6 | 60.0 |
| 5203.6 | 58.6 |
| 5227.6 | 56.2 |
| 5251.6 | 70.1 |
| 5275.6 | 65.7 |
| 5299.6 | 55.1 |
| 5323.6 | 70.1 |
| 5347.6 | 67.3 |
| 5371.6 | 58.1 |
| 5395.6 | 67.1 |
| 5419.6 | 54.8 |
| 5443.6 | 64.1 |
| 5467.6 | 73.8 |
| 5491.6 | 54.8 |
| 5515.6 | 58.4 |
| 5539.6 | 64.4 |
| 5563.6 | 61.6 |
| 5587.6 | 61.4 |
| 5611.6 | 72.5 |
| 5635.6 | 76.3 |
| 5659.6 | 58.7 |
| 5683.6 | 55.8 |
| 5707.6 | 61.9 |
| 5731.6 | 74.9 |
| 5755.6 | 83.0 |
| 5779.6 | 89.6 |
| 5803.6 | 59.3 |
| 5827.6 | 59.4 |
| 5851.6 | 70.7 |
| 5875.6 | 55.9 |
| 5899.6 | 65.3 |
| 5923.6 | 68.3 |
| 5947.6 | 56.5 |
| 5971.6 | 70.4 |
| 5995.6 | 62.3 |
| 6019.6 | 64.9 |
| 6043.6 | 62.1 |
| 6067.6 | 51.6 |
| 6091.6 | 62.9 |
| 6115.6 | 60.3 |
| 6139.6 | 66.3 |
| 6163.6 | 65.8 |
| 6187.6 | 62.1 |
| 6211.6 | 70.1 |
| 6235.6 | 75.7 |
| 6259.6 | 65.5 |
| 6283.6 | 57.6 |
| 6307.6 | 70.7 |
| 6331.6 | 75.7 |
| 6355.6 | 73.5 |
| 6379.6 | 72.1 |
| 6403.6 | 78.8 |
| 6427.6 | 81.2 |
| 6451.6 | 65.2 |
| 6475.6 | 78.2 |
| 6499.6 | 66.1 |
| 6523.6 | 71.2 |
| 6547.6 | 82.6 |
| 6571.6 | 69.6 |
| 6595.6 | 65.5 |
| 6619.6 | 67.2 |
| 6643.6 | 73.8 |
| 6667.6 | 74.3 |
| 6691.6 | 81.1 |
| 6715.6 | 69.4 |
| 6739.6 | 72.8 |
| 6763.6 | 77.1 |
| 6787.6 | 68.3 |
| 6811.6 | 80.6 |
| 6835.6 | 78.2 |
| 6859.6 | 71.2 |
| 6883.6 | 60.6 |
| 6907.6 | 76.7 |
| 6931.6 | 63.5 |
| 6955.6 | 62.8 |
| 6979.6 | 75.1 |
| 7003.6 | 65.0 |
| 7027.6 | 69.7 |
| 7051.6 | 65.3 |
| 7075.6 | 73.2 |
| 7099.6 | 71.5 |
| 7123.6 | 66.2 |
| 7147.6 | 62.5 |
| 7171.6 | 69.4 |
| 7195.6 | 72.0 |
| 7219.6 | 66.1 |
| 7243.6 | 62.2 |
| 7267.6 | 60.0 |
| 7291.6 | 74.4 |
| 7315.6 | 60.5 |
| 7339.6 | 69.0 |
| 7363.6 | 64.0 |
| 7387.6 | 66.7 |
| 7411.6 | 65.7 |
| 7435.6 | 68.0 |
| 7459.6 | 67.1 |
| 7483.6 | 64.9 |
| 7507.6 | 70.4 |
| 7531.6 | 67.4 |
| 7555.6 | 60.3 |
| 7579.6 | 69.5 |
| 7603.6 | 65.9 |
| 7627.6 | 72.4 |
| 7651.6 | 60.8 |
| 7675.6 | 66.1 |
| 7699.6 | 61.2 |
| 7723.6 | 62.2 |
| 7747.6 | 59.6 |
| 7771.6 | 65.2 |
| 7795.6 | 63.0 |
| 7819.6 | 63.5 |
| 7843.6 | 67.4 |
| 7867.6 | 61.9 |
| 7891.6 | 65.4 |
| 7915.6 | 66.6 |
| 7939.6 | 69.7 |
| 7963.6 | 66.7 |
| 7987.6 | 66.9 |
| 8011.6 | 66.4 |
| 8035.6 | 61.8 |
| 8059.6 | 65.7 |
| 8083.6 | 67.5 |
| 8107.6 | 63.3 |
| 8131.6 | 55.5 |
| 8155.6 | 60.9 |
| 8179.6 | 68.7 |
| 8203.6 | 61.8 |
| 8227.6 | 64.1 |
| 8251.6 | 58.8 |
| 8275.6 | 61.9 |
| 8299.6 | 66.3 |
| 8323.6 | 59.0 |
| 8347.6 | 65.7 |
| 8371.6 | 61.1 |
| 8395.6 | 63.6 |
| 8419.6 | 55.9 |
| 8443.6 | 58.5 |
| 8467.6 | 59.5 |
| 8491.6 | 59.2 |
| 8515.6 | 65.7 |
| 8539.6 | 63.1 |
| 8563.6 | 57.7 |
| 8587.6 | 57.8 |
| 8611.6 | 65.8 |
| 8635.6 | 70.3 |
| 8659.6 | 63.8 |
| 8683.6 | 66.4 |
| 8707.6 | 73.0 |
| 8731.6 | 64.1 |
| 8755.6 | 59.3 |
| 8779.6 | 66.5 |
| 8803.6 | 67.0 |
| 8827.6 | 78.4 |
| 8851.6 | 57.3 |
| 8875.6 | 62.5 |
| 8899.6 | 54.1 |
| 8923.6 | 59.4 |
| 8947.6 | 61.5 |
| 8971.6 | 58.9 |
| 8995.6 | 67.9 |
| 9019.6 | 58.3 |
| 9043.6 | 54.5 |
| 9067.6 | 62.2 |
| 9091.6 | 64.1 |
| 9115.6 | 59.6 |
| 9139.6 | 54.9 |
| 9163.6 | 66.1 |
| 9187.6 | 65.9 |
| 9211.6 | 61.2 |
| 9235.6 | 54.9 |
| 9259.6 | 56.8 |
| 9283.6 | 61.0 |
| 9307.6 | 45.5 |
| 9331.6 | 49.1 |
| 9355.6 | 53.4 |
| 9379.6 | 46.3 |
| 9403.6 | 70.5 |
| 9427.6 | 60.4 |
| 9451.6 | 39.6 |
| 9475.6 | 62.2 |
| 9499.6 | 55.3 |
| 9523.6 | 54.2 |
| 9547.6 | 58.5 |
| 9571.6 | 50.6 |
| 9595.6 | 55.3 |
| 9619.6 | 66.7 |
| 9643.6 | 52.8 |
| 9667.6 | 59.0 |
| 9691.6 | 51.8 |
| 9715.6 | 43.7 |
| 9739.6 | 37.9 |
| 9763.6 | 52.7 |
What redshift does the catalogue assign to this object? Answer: 0.168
